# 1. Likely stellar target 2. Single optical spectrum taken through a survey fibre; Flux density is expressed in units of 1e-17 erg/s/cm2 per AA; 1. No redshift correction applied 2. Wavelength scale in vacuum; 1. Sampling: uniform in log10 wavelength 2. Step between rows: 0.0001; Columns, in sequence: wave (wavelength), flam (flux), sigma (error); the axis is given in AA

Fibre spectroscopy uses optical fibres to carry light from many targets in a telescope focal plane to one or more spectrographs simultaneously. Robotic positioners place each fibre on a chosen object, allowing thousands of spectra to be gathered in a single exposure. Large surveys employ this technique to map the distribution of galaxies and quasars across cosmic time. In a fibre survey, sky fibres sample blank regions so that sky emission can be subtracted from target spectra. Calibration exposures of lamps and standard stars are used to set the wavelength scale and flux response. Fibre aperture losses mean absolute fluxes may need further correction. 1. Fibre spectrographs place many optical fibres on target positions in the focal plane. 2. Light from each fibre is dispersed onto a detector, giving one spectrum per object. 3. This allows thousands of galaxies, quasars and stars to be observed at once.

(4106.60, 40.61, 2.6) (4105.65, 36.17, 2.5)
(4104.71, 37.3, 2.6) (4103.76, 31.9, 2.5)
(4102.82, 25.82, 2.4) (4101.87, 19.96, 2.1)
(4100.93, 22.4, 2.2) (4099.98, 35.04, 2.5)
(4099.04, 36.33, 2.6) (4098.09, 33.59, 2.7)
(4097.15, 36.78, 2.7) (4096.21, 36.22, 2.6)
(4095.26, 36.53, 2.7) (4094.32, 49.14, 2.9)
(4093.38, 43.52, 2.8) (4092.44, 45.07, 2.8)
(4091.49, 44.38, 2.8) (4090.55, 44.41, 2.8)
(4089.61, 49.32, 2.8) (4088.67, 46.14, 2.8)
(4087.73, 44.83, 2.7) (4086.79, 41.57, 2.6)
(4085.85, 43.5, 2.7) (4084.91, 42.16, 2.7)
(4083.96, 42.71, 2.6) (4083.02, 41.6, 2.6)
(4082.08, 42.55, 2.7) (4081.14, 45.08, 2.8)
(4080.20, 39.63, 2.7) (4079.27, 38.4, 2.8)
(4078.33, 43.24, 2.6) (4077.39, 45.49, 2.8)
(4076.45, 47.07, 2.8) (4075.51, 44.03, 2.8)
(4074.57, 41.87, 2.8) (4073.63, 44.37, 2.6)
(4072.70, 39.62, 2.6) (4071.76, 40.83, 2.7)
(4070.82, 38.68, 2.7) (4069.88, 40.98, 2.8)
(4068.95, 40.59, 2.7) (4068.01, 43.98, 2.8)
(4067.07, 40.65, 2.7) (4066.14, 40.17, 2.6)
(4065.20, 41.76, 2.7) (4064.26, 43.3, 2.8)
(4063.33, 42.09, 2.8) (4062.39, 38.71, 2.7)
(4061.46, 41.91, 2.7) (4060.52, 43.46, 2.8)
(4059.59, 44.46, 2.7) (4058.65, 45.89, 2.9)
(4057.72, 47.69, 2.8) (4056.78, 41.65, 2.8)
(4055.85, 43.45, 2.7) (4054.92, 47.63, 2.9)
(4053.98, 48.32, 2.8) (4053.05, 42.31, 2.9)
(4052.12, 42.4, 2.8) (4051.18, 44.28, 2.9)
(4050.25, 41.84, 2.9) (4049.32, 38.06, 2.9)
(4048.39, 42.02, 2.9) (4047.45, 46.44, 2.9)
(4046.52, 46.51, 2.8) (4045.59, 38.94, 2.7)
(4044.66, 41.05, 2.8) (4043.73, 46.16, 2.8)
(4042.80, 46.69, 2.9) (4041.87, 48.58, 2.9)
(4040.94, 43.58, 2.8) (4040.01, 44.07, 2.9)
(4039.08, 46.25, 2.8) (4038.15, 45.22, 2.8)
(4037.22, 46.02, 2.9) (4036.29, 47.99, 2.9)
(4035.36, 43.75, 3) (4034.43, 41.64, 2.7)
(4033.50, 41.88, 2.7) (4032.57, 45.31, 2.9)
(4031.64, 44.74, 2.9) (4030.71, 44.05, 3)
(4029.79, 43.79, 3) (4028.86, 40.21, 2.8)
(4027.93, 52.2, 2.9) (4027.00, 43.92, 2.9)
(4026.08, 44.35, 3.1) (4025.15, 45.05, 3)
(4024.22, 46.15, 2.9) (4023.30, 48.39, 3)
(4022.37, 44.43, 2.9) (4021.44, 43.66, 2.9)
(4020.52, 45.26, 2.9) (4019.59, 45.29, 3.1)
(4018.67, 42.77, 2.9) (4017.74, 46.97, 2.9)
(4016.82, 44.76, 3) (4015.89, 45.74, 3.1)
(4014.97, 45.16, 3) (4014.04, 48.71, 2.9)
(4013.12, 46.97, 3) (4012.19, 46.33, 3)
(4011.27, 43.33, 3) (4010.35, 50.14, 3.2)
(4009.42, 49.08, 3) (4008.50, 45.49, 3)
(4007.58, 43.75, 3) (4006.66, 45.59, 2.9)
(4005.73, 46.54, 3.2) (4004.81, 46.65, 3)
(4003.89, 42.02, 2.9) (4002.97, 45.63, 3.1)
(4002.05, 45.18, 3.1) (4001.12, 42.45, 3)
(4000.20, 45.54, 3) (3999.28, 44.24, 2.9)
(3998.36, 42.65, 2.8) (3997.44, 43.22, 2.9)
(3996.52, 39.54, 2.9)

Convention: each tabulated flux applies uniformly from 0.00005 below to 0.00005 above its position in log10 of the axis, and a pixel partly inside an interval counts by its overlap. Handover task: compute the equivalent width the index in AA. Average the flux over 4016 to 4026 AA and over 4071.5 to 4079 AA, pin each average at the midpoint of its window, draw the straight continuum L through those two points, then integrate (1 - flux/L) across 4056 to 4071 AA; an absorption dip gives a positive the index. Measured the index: 0.5 AA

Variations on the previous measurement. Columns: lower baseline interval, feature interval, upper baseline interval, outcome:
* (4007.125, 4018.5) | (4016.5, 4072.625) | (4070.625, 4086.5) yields 0.74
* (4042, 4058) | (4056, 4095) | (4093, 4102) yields -3.81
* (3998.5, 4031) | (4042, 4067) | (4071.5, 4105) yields -0.51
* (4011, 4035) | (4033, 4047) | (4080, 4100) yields -0.09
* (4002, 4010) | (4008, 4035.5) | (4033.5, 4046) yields -0.12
